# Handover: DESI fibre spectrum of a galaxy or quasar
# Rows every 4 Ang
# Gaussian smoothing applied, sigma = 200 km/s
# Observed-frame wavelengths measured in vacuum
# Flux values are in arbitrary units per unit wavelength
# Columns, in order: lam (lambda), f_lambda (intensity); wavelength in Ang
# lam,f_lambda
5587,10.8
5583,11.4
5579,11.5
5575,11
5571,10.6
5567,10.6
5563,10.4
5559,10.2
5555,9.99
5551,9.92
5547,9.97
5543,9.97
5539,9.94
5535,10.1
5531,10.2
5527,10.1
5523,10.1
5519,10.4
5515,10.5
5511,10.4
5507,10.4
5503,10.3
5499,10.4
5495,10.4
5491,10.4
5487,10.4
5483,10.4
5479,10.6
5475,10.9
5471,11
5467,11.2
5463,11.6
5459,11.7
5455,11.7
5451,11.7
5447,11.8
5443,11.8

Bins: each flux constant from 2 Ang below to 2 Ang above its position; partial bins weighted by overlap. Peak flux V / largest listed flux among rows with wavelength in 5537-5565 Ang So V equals 10.4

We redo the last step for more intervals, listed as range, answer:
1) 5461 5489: 11.6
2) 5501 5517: 10.5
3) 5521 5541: 10.2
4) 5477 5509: 10.6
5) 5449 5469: 11.7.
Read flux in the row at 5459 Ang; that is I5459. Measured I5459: 11.7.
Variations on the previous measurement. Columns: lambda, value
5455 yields 11.7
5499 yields 10.4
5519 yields 10.4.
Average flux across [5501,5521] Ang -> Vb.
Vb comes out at 10.4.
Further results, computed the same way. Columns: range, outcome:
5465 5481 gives 10.9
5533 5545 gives 10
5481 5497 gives 10.4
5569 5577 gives 10.8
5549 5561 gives 10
